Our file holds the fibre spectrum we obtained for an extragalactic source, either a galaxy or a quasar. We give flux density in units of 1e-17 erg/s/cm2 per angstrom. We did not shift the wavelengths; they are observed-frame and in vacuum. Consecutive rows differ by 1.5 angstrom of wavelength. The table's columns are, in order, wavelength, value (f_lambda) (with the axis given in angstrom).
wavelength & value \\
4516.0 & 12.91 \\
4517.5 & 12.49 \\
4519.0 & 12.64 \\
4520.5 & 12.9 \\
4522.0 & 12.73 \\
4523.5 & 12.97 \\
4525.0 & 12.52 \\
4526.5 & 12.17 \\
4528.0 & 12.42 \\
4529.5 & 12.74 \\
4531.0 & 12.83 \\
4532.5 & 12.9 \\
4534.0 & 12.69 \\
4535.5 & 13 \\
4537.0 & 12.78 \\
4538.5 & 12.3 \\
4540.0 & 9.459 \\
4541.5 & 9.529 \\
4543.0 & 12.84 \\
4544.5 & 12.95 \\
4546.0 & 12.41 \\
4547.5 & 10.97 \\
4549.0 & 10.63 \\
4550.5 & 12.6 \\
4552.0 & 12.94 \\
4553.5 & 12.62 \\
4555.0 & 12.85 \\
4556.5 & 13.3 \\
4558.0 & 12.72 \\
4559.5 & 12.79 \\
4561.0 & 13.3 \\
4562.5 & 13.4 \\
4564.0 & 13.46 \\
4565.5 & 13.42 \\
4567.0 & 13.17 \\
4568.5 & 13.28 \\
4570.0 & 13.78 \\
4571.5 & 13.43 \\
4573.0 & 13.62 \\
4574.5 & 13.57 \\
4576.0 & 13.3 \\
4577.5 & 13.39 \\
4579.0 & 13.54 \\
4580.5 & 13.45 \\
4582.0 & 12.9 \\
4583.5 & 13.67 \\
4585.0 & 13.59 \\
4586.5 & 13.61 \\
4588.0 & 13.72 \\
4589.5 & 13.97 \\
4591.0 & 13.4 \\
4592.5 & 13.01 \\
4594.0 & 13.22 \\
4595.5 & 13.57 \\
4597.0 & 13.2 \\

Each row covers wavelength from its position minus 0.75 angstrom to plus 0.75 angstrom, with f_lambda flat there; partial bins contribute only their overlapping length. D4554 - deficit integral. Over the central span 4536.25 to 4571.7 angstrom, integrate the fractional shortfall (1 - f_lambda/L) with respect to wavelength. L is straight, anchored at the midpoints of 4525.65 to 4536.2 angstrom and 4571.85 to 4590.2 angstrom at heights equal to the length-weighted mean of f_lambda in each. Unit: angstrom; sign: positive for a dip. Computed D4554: 1.5 angstrom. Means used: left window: 12.7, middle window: 12.5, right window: 13.5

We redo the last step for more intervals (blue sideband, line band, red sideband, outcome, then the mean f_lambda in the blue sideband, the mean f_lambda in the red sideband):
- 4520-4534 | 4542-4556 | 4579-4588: 0.8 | 12.7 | 13.5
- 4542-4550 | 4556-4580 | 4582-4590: -0.9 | 11.9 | 13.6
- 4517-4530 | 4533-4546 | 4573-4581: 0.9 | 12.6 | 13.5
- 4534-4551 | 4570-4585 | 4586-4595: -0.5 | 11.8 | 13.5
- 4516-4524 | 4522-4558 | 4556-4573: 1.9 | 12.8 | 13.3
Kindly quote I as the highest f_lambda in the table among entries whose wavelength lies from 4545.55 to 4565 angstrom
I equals 13.46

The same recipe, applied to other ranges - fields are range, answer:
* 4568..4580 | 13.78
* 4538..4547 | 12.95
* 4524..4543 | 13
